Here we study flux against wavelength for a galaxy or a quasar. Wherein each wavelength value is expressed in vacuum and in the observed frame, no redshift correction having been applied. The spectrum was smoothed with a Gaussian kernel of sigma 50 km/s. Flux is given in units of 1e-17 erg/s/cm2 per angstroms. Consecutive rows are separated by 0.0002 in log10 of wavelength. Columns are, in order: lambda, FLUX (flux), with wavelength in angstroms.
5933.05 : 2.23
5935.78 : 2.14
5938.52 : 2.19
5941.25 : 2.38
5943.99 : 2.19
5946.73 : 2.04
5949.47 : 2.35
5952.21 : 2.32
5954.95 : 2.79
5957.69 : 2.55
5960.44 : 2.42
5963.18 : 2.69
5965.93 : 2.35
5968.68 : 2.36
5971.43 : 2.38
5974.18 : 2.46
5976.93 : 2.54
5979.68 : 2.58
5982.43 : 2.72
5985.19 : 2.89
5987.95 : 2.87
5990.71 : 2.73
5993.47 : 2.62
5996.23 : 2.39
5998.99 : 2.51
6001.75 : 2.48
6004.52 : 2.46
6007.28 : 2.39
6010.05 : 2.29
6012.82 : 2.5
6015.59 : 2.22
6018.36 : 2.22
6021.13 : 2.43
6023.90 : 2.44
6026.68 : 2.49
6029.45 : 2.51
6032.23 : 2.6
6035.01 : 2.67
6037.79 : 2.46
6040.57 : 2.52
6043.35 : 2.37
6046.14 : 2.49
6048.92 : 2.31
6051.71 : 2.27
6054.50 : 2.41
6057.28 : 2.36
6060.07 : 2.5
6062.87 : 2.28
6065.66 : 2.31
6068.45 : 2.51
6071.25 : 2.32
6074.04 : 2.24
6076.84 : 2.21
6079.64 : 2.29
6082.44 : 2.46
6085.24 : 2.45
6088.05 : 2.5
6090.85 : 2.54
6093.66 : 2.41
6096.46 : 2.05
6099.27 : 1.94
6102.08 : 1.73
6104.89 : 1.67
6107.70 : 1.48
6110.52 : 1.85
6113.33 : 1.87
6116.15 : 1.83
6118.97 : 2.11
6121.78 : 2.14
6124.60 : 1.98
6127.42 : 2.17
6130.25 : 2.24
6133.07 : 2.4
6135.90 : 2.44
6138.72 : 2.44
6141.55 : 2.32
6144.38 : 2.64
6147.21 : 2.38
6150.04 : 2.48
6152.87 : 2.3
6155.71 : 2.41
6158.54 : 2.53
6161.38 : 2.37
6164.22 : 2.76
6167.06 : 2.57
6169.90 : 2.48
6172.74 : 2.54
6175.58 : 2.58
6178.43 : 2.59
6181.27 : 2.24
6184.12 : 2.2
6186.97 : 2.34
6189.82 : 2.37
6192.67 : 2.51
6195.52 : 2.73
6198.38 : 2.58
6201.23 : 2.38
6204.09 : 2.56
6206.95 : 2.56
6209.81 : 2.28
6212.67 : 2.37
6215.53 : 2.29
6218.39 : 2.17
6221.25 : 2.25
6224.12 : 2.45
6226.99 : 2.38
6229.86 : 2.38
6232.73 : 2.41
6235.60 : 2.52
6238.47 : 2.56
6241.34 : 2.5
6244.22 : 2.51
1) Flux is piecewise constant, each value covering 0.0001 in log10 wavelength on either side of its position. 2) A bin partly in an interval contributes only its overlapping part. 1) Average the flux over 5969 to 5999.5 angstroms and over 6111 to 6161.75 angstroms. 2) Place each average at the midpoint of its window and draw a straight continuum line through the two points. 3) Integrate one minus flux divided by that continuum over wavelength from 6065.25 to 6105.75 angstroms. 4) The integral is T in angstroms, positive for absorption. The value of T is 2.3 angstroms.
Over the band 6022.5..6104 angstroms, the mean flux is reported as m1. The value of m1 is 2.36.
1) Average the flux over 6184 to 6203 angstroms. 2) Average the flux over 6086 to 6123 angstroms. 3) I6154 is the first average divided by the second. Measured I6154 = 1.22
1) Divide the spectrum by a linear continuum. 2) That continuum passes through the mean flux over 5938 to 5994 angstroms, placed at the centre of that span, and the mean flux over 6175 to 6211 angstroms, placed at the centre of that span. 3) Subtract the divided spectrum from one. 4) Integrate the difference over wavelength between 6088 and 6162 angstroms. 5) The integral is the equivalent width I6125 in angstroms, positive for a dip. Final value 8.4 angstroms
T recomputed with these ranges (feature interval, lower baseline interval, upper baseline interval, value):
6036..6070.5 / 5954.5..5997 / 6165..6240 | 1.8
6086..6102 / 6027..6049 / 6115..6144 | 0.6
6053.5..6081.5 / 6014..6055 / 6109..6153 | 0.2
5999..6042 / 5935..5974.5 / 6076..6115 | -3.9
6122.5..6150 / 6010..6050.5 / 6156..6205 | 1.5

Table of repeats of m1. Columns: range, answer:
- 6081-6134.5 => 2.1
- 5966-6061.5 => 2.48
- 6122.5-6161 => 2.36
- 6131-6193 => 2.45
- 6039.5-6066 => 2.38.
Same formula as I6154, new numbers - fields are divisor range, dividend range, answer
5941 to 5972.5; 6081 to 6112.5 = 0.87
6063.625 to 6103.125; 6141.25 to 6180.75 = 1.09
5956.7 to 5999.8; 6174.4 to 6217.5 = 0.95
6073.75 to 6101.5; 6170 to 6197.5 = 1.07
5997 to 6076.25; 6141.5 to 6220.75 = 1.02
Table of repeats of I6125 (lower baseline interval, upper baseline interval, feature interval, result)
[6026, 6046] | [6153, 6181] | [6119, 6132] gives 2.0 angstroms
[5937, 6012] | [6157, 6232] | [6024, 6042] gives -0.5 angstroms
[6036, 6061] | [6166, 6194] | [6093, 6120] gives 6.1 angstroms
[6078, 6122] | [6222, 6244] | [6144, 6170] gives -2.9 angstroms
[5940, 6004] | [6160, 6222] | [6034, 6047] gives -0.1 angstroms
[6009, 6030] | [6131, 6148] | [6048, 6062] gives 0.2 angstroms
